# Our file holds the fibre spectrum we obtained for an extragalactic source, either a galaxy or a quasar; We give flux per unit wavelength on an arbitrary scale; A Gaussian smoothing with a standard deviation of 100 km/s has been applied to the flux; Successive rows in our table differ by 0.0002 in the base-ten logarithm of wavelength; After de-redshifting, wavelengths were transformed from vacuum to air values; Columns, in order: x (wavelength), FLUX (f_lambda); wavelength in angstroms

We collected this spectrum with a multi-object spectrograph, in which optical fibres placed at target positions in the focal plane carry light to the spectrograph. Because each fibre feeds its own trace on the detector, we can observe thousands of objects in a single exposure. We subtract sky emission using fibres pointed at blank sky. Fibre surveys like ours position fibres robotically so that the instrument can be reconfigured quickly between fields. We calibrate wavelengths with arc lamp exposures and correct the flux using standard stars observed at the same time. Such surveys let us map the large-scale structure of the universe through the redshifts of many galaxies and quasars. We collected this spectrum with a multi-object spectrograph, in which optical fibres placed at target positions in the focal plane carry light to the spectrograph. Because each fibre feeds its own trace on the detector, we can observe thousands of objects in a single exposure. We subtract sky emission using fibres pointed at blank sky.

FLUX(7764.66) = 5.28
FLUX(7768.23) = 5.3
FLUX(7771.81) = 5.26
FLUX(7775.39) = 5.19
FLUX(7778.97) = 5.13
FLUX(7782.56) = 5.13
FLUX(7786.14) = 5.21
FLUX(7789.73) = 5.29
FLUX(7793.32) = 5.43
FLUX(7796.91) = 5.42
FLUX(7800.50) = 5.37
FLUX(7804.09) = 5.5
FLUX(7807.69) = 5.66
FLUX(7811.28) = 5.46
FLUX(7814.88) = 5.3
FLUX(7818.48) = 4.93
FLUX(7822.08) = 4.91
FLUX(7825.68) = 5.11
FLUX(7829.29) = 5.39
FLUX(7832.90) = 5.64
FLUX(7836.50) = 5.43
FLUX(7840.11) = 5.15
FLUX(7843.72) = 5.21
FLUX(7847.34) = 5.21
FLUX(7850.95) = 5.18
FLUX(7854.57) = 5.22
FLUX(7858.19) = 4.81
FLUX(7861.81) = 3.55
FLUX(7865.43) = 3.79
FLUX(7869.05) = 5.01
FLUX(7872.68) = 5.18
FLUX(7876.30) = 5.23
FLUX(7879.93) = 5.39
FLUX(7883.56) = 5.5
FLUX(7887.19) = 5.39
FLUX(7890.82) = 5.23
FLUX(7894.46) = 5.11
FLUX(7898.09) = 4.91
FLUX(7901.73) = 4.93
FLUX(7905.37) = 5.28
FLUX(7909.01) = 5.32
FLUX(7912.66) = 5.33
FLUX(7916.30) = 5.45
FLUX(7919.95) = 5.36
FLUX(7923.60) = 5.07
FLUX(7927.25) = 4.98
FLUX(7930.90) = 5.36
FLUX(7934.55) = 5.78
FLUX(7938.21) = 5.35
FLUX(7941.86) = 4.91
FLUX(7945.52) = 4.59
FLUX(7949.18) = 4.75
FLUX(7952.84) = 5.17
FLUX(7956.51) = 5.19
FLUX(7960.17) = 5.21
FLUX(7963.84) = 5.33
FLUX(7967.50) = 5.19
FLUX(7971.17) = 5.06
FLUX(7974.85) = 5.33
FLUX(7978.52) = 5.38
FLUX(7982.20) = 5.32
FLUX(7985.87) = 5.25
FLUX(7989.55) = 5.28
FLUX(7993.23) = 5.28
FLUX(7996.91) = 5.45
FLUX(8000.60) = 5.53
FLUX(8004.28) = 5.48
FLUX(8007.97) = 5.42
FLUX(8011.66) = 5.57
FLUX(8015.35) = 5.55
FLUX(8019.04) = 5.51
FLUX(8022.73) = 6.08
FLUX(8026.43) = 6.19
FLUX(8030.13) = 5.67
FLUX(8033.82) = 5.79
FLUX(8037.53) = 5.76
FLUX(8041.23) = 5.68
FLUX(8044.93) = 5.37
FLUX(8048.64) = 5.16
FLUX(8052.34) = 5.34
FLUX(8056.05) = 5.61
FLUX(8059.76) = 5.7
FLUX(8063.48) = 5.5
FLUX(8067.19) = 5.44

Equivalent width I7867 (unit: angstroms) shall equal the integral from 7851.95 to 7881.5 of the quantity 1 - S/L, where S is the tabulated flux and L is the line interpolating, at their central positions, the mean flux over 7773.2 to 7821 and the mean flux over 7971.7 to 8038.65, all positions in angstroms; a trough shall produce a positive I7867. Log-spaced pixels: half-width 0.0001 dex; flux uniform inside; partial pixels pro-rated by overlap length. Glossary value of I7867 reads 3.3 angstroms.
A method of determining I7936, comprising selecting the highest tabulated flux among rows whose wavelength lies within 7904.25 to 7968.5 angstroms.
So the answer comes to 5.78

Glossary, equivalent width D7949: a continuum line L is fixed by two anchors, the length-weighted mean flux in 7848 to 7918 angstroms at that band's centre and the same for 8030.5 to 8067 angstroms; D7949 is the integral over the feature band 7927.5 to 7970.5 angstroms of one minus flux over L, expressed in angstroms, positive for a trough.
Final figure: 0.7 angstroms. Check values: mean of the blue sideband 5.05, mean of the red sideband 5.55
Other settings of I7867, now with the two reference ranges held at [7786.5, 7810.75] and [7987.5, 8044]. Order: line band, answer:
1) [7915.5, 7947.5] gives 2.0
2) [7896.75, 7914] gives 1.1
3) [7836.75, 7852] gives 0.7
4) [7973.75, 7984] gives 0.4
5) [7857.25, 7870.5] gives 3.0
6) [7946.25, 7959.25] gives 1.3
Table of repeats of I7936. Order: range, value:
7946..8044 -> 6.19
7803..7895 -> 5.66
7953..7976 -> 5.33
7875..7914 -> 5.5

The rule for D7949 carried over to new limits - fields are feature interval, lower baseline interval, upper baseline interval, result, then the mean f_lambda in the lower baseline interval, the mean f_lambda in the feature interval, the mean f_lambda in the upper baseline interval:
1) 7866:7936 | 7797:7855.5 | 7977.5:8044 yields 2.4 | 5.3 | 5.22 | 5.57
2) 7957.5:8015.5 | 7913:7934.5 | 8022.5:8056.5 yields 1.5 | 5.3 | 5.34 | 5.65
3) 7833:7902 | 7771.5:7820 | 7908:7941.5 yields 3.5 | 5.31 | 5.04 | 5.31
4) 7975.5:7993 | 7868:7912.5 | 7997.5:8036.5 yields 0.8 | 5.21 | 5.31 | 5.67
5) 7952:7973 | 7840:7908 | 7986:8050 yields 0.6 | 5.02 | 5.19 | 5.57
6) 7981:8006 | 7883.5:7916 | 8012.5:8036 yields 1.2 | 5.22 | 5.37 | 5.79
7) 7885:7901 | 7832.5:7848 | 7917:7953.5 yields 0.2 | 5.31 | 5.15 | 5.14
